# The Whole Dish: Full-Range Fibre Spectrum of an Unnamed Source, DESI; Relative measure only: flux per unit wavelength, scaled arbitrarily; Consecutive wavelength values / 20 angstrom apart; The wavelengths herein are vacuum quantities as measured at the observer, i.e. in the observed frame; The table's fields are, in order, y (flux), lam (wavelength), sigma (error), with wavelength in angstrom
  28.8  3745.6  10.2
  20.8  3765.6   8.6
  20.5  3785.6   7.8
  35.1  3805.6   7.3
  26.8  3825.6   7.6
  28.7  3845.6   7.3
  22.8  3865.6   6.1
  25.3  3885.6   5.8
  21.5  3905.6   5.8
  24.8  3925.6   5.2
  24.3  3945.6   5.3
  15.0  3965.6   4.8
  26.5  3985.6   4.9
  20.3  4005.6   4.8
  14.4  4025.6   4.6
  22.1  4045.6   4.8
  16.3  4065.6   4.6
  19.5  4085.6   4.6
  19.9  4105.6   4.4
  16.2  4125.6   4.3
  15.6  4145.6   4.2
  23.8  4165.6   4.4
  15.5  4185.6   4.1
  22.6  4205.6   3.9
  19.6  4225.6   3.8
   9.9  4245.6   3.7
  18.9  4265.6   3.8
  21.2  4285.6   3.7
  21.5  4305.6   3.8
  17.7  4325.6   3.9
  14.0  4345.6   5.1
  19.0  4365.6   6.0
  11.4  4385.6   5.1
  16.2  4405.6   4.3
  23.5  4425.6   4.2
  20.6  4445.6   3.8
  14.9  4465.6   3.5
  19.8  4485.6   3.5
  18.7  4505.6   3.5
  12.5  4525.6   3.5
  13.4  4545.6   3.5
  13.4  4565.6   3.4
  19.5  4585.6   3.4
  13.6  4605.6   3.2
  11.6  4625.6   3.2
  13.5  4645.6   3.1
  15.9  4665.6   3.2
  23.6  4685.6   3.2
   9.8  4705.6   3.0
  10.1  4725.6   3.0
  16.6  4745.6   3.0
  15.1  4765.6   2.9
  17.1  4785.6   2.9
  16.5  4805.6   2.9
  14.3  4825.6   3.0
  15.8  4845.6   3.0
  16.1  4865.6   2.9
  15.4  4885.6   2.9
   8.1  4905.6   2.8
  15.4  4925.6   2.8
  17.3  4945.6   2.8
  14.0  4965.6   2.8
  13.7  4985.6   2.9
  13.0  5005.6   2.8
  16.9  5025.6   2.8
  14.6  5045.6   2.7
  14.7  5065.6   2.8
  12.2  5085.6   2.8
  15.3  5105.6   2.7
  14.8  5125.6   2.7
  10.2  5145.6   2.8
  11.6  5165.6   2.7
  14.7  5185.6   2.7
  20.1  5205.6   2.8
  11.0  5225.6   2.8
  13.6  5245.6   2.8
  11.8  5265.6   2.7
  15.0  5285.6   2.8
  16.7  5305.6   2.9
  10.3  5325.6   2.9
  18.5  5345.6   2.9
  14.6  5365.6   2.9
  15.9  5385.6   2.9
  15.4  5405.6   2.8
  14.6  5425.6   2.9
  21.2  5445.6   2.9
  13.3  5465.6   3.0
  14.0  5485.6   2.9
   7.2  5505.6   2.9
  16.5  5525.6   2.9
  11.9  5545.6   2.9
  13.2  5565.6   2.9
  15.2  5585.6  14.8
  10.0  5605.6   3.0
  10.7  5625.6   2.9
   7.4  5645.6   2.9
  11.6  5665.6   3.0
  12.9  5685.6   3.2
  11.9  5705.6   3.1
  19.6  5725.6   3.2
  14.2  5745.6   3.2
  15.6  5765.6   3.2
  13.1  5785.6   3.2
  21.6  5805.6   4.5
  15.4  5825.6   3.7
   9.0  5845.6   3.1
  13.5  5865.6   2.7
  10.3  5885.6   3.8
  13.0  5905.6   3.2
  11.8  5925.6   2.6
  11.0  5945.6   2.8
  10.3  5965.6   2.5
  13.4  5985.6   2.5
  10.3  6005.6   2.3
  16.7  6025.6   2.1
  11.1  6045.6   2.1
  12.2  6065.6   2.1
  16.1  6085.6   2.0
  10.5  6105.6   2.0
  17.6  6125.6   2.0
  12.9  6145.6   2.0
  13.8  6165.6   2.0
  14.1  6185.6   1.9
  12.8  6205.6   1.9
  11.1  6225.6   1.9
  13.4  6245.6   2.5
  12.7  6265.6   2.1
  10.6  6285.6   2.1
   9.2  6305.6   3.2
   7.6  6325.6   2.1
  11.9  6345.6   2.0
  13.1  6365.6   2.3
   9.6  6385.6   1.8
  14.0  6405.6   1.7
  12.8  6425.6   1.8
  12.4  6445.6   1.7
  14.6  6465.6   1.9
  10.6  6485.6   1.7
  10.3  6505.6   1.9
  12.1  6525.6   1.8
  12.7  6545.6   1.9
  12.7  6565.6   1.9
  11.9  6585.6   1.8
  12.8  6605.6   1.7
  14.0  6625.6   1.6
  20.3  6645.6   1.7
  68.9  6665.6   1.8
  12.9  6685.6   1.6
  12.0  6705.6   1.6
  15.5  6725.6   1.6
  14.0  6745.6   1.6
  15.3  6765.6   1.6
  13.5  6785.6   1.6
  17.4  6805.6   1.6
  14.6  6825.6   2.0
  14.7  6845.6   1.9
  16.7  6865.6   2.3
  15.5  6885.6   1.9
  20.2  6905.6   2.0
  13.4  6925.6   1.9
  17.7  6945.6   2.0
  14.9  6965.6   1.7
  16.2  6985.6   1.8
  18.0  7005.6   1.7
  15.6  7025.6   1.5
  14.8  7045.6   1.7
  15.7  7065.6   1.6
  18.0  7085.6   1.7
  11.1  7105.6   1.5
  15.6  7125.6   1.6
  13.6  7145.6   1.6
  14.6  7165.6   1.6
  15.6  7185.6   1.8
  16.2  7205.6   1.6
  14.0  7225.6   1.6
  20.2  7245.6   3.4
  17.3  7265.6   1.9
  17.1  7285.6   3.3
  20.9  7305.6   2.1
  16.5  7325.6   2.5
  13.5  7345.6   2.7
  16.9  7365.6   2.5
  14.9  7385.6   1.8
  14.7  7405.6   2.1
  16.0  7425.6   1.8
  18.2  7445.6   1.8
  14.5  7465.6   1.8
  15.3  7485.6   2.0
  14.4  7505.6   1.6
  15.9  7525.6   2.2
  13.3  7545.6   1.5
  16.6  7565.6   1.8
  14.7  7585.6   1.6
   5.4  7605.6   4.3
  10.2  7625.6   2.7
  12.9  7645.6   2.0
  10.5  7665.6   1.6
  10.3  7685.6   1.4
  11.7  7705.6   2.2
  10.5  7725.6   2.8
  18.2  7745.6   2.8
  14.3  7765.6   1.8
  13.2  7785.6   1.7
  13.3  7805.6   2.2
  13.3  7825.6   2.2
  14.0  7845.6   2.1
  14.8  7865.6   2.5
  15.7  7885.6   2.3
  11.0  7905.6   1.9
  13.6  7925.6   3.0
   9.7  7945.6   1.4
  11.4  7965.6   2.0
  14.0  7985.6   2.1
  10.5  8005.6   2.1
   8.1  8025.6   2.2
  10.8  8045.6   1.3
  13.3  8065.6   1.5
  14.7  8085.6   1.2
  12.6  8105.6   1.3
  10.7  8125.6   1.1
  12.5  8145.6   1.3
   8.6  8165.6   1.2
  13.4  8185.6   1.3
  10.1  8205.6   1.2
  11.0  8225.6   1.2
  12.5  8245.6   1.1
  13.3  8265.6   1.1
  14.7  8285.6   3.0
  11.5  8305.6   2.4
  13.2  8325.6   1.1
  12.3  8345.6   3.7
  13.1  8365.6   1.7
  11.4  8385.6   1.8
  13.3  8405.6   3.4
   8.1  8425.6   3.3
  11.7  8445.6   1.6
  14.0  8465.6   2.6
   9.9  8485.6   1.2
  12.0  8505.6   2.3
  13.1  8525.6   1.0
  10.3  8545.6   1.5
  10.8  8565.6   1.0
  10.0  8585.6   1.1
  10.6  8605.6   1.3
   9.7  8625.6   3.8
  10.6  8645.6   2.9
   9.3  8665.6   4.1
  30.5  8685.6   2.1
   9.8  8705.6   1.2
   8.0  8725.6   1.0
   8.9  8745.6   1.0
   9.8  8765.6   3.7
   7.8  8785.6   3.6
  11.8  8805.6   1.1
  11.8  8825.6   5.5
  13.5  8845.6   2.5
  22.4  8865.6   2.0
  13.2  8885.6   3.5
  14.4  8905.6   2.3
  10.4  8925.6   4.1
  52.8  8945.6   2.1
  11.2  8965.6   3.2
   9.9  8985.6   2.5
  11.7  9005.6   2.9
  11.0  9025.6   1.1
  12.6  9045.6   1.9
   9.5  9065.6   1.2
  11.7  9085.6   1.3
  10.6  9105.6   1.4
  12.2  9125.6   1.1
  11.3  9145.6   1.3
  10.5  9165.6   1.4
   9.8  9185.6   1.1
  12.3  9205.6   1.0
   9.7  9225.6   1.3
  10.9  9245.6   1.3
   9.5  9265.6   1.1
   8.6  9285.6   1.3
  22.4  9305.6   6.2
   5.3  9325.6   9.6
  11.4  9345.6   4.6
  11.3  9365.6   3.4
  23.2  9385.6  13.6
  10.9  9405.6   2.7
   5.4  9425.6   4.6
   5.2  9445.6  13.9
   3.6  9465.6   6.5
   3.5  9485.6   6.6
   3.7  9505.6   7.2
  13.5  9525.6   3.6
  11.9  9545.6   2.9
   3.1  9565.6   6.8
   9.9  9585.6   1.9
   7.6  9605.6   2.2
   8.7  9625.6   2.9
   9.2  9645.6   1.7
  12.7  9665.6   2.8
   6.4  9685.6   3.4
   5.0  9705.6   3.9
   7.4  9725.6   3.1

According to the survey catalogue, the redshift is 0.79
